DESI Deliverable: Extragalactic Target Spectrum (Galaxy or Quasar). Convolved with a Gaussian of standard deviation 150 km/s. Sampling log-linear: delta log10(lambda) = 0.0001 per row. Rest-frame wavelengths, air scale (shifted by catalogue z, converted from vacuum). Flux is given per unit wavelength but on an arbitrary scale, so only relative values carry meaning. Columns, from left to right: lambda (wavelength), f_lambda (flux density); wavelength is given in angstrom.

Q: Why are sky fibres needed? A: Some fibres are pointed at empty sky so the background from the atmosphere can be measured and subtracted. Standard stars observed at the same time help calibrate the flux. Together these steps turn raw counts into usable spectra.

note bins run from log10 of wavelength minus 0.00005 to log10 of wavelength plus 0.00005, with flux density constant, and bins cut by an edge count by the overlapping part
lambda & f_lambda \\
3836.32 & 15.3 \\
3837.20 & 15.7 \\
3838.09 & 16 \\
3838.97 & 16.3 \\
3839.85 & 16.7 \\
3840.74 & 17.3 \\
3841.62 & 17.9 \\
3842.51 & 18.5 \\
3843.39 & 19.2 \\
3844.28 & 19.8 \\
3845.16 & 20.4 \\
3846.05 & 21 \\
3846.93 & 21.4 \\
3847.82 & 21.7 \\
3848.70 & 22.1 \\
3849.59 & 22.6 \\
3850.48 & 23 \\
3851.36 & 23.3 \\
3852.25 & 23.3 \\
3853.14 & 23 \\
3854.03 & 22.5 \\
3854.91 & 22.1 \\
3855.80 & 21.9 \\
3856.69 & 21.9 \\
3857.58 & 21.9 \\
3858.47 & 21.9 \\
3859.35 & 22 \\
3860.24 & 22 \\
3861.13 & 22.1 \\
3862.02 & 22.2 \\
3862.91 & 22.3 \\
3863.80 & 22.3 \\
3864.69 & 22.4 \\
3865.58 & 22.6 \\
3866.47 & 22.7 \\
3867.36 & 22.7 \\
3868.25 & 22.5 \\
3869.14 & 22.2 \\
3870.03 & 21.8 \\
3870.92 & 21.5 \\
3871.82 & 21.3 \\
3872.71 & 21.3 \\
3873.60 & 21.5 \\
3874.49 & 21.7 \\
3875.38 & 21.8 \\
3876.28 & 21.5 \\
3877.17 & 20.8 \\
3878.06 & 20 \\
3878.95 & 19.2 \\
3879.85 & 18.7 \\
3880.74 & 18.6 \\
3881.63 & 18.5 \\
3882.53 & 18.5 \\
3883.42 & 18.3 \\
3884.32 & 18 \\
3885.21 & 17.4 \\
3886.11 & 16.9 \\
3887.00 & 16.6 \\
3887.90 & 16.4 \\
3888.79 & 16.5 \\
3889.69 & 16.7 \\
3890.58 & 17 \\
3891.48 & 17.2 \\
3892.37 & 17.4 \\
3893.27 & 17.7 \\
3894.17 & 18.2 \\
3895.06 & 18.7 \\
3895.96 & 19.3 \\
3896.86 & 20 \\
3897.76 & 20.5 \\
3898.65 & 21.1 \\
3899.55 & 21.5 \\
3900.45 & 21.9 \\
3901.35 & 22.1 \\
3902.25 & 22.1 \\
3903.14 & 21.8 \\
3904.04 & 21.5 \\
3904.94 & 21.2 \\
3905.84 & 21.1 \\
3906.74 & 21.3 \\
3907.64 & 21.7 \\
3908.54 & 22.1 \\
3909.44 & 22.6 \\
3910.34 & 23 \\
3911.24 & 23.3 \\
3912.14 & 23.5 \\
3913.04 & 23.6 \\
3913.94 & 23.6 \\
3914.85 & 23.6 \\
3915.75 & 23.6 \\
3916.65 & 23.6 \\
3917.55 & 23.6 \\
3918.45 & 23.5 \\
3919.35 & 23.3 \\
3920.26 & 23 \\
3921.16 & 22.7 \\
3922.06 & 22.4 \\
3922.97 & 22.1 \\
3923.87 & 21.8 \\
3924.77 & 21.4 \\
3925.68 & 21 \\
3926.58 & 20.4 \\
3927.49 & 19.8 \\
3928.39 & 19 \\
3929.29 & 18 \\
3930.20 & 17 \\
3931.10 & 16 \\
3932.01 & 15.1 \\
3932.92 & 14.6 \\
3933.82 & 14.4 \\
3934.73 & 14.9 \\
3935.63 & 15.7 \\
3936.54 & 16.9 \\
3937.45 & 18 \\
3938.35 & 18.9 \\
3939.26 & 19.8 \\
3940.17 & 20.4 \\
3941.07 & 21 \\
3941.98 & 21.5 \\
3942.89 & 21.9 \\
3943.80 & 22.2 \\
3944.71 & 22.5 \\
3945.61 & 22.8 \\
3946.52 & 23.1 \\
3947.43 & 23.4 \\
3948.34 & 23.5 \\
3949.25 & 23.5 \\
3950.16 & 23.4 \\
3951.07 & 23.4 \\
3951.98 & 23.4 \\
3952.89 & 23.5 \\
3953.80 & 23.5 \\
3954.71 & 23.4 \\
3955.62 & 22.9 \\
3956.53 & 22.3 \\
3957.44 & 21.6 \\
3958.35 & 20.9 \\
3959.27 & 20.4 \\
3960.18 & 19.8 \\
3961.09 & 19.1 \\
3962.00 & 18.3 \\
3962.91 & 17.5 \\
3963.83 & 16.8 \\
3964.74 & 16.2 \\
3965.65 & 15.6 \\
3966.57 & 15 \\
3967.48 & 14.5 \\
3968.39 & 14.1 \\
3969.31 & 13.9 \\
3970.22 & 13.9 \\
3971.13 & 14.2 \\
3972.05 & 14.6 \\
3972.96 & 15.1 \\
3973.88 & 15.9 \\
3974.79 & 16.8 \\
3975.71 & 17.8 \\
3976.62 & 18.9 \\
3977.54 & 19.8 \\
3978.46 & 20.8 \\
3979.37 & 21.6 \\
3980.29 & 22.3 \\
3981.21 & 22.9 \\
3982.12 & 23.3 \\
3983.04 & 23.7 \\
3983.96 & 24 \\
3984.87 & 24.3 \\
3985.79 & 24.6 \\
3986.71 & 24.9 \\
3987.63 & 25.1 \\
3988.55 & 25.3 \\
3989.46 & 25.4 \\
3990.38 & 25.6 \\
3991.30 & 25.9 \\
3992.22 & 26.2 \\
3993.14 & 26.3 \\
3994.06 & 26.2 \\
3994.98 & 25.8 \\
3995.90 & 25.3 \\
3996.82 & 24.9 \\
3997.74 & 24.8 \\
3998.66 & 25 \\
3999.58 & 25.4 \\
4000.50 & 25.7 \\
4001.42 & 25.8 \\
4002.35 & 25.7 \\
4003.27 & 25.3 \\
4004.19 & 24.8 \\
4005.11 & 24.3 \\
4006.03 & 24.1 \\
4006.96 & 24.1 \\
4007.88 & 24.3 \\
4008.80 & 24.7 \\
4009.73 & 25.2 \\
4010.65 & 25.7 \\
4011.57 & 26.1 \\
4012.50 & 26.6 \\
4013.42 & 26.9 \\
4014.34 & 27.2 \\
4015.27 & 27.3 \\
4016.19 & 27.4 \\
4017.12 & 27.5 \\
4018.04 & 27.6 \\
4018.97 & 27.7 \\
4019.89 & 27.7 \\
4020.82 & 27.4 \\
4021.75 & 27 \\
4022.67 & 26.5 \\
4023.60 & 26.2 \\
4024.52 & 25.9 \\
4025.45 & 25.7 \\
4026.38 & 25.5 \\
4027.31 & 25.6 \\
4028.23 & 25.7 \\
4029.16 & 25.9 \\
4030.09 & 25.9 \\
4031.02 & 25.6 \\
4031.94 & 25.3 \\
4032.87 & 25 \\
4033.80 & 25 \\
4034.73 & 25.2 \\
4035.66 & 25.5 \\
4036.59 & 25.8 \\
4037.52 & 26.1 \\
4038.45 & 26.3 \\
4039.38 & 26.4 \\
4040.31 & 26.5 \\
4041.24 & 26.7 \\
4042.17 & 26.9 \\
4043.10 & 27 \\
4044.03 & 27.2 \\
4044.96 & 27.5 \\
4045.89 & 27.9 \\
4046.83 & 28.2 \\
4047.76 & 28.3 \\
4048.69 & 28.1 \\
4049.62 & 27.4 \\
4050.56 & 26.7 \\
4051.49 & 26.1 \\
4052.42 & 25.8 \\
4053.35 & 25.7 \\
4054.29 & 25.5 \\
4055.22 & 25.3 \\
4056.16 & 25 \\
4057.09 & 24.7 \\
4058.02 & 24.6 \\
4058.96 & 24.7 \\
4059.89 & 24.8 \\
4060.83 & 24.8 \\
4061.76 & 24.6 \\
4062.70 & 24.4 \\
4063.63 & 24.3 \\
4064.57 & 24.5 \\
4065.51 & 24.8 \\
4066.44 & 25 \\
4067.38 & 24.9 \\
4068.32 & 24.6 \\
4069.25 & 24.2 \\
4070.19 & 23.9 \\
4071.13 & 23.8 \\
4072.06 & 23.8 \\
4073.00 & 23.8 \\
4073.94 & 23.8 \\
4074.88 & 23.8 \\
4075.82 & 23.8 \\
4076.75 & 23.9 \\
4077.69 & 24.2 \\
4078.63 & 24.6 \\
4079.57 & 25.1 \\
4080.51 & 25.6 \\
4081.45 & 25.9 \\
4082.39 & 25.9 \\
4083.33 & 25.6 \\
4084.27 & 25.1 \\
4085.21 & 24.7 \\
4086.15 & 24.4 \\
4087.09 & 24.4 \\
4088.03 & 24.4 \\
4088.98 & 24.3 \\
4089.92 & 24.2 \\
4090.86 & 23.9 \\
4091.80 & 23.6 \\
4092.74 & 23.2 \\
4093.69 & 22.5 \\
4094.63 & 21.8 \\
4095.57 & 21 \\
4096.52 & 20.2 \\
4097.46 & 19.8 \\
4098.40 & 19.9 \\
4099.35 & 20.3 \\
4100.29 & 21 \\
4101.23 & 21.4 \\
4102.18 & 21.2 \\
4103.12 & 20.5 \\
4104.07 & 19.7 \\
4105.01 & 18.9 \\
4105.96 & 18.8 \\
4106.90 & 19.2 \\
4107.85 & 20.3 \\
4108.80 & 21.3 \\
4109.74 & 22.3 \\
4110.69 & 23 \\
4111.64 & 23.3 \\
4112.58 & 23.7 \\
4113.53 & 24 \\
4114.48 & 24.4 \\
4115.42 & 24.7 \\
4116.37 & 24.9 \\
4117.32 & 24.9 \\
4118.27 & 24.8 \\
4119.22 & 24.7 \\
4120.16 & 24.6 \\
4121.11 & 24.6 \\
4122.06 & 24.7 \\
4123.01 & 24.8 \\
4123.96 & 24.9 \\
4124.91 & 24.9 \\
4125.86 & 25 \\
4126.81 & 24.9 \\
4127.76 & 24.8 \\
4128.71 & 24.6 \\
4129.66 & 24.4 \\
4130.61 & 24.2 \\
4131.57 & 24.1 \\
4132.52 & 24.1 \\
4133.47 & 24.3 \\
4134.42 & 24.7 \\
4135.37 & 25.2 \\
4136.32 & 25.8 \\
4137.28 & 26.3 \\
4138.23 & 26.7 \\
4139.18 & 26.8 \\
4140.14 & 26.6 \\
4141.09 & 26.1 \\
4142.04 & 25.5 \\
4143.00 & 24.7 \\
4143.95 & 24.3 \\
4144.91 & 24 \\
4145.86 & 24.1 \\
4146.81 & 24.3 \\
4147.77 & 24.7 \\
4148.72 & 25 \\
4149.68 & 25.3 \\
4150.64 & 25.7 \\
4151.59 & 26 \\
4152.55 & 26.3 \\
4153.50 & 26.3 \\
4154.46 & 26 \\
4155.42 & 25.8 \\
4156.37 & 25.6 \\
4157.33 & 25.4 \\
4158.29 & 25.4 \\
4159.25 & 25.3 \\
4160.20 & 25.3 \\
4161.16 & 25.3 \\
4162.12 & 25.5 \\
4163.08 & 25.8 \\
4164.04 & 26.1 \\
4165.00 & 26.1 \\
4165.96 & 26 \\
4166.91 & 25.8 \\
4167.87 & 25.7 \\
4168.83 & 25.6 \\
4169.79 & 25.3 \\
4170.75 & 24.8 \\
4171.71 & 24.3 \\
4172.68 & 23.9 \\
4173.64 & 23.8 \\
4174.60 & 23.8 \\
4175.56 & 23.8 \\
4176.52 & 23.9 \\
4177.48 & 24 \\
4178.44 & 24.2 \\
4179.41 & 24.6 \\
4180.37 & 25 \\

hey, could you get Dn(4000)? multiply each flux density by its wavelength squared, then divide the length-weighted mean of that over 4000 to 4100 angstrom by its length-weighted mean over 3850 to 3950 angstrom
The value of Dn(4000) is 1.31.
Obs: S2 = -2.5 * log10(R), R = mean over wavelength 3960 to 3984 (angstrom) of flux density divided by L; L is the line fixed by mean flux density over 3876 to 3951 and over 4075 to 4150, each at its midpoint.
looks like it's 0.19 mag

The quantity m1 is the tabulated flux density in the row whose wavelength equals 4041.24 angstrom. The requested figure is 26.7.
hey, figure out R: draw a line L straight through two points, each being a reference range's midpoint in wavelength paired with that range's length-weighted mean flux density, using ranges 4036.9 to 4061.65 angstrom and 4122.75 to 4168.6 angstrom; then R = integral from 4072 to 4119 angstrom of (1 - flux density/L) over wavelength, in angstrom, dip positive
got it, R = 5.1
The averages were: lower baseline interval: 26.3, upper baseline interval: 25.3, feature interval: 23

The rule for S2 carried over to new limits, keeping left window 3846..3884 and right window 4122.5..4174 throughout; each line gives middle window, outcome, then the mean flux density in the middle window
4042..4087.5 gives -0.051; 25.3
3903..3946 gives 0.078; 20.7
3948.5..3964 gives 0.059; 21.5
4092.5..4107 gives 0.193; 20.6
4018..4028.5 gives -0.126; 26.5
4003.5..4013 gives -0.072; 25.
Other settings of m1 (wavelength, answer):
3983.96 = 24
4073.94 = 23.8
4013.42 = 26.9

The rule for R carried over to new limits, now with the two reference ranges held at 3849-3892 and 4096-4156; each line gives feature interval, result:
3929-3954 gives 1.7 angstrom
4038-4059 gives -3.3 angstrom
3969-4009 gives -1.0 angstrom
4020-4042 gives -3.2 angstrom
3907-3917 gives -0.9 angstrom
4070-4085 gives -0.8 angstrom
